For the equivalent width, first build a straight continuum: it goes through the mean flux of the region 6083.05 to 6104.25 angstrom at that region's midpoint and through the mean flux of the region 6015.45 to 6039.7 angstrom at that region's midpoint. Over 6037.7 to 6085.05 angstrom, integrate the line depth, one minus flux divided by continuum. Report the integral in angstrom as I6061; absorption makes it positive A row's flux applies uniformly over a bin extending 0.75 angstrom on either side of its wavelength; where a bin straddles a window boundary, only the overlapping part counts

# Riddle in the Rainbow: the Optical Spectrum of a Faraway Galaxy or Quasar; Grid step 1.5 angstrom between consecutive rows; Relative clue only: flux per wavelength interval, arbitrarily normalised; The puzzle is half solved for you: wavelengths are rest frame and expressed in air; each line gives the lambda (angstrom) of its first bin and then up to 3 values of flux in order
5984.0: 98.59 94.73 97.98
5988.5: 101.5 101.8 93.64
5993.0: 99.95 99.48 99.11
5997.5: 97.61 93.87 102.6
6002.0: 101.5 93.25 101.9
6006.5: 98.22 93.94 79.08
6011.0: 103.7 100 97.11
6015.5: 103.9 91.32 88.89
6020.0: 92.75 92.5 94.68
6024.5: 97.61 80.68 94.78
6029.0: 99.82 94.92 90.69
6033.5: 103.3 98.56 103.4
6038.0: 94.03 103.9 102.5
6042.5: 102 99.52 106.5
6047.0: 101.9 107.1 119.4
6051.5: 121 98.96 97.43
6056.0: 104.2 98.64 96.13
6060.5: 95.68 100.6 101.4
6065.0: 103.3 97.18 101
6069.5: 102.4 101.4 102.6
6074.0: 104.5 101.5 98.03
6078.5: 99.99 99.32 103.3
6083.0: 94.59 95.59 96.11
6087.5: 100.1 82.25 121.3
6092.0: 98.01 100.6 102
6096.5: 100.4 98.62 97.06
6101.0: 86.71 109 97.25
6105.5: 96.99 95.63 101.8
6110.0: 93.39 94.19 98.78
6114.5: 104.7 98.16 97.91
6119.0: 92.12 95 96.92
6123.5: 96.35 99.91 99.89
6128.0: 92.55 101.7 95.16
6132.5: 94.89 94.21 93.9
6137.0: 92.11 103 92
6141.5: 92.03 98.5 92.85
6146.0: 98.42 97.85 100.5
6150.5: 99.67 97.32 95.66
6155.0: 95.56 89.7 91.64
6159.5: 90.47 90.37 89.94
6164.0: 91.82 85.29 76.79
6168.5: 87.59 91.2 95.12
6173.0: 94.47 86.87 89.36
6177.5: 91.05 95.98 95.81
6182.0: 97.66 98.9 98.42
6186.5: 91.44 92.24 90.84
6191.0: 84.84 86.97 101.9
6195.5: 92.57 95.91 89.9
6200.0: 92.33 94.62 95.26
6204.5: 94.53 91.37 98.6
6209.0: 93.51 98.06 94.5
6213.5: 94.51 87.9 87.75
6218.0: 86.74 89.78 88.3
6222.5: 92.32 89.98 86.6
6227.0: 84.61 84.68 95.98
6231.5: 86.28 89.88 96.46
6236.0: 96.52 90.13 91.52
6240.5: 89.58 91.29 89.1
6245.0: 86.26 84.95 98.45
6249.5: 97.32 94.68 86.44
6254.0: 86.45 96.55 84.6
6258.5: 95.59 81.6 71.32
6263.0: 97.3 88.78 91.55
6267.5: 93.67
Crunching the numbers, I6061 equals -2.3 angstrom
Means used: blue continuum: 95.2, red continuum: 98.8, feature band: 102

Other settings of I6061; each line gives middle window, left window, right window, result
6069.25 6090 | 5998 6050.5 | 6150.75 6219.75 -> -0.6 angstrom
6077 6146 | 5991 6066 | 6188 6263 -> -1.5 angstrom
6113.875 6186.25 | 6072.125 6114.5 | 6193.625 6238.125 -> 1.0 angstrom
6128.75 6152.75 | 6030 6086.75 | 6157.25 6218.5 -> -0.3 angstrom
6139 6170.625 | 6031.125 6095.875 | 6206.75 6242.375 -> 0.9 angstrom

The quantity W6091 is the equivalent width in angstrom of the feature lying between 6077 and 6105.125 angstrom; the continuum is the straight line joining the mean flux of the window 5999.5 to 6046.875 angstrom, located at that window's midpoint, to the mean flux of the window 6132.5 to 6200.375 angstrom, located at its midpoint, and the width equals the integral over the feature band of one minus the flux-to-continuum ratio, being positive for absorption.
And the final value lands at -1.1 angstrom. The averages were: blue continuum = 97.1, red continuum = 93.2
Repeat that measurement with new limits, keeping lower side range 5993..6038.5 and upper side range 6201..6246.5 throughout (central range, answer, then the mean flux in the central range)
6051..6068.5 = -1.1 angstrom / 101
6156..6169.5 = 0.6 angstrom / 88.2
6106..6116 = -0.4 angstrom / 98.1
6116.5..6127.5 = -0.4 angstrom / 96.8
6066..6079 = -0.9 angstrom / 101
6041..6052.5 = -1.5 angstrom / 108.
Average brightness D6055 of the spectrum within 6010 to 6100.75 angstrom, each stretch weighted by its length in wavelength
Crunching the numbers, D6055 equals 99.5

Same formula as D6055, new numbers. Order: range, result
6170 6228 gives 92.4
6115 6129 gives 96.8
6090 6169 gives 96.1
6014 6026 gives 93.8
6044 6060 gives 105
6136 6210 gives 93.3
